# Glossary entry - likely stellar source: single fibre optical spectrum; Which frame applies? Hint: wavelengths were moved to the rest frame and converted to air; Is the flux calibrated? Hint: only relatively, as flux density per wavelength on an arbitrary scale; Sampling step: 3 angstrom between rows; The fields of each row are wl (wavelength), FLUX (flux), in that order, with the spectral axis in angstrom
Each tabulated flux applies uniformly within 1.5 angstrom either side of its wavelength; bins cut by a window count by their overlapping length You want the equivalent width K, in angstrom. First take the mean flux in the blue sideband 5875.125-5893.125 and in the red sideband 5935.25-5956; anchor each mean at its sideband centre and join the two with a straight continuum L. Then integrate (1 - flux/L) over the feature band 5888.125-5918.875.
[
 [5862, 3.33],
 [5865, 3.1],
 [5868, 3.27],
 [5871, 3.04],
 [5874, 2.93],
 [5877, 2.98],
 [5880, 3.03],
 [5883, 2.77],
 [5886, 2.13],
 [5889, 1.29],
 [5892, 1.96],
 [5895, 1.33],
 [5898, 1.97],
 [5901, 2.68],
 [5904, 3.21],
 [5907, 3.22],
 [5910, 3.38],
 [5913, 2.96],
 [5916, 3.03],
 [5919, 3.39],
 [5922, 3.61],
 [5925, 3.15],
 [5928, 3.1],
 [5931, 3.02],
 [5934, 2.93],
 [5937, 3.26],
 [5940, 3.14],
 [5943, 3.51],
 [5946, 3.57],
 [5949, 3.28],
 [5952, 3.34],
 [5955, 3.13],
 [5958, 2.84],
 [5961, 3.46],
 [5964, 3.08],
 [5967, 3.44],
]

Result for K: 1.6 angstrom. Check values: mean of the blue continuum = 2.38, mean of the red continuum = 3.32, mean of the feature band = 2.57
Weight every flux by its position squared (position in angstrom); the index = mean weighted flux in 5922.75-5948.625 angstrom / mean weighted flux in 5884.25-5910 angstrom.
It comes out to 1.42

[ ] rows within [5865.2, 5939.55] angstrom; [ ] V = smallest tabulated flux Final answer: 1.29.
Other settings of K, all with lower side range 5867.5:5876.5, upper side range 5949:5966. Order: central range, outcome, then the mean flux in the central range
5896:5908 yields 1.6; 2.69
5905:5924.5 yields -0.9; 3.26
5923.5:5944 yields 0.0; 3.15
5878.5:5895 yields 4.9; 2.15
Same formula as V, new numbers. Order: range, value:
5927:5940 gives 2.93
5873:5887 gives 2.13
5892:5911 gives 1.33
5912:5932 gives 2.96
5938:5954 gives 3.14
